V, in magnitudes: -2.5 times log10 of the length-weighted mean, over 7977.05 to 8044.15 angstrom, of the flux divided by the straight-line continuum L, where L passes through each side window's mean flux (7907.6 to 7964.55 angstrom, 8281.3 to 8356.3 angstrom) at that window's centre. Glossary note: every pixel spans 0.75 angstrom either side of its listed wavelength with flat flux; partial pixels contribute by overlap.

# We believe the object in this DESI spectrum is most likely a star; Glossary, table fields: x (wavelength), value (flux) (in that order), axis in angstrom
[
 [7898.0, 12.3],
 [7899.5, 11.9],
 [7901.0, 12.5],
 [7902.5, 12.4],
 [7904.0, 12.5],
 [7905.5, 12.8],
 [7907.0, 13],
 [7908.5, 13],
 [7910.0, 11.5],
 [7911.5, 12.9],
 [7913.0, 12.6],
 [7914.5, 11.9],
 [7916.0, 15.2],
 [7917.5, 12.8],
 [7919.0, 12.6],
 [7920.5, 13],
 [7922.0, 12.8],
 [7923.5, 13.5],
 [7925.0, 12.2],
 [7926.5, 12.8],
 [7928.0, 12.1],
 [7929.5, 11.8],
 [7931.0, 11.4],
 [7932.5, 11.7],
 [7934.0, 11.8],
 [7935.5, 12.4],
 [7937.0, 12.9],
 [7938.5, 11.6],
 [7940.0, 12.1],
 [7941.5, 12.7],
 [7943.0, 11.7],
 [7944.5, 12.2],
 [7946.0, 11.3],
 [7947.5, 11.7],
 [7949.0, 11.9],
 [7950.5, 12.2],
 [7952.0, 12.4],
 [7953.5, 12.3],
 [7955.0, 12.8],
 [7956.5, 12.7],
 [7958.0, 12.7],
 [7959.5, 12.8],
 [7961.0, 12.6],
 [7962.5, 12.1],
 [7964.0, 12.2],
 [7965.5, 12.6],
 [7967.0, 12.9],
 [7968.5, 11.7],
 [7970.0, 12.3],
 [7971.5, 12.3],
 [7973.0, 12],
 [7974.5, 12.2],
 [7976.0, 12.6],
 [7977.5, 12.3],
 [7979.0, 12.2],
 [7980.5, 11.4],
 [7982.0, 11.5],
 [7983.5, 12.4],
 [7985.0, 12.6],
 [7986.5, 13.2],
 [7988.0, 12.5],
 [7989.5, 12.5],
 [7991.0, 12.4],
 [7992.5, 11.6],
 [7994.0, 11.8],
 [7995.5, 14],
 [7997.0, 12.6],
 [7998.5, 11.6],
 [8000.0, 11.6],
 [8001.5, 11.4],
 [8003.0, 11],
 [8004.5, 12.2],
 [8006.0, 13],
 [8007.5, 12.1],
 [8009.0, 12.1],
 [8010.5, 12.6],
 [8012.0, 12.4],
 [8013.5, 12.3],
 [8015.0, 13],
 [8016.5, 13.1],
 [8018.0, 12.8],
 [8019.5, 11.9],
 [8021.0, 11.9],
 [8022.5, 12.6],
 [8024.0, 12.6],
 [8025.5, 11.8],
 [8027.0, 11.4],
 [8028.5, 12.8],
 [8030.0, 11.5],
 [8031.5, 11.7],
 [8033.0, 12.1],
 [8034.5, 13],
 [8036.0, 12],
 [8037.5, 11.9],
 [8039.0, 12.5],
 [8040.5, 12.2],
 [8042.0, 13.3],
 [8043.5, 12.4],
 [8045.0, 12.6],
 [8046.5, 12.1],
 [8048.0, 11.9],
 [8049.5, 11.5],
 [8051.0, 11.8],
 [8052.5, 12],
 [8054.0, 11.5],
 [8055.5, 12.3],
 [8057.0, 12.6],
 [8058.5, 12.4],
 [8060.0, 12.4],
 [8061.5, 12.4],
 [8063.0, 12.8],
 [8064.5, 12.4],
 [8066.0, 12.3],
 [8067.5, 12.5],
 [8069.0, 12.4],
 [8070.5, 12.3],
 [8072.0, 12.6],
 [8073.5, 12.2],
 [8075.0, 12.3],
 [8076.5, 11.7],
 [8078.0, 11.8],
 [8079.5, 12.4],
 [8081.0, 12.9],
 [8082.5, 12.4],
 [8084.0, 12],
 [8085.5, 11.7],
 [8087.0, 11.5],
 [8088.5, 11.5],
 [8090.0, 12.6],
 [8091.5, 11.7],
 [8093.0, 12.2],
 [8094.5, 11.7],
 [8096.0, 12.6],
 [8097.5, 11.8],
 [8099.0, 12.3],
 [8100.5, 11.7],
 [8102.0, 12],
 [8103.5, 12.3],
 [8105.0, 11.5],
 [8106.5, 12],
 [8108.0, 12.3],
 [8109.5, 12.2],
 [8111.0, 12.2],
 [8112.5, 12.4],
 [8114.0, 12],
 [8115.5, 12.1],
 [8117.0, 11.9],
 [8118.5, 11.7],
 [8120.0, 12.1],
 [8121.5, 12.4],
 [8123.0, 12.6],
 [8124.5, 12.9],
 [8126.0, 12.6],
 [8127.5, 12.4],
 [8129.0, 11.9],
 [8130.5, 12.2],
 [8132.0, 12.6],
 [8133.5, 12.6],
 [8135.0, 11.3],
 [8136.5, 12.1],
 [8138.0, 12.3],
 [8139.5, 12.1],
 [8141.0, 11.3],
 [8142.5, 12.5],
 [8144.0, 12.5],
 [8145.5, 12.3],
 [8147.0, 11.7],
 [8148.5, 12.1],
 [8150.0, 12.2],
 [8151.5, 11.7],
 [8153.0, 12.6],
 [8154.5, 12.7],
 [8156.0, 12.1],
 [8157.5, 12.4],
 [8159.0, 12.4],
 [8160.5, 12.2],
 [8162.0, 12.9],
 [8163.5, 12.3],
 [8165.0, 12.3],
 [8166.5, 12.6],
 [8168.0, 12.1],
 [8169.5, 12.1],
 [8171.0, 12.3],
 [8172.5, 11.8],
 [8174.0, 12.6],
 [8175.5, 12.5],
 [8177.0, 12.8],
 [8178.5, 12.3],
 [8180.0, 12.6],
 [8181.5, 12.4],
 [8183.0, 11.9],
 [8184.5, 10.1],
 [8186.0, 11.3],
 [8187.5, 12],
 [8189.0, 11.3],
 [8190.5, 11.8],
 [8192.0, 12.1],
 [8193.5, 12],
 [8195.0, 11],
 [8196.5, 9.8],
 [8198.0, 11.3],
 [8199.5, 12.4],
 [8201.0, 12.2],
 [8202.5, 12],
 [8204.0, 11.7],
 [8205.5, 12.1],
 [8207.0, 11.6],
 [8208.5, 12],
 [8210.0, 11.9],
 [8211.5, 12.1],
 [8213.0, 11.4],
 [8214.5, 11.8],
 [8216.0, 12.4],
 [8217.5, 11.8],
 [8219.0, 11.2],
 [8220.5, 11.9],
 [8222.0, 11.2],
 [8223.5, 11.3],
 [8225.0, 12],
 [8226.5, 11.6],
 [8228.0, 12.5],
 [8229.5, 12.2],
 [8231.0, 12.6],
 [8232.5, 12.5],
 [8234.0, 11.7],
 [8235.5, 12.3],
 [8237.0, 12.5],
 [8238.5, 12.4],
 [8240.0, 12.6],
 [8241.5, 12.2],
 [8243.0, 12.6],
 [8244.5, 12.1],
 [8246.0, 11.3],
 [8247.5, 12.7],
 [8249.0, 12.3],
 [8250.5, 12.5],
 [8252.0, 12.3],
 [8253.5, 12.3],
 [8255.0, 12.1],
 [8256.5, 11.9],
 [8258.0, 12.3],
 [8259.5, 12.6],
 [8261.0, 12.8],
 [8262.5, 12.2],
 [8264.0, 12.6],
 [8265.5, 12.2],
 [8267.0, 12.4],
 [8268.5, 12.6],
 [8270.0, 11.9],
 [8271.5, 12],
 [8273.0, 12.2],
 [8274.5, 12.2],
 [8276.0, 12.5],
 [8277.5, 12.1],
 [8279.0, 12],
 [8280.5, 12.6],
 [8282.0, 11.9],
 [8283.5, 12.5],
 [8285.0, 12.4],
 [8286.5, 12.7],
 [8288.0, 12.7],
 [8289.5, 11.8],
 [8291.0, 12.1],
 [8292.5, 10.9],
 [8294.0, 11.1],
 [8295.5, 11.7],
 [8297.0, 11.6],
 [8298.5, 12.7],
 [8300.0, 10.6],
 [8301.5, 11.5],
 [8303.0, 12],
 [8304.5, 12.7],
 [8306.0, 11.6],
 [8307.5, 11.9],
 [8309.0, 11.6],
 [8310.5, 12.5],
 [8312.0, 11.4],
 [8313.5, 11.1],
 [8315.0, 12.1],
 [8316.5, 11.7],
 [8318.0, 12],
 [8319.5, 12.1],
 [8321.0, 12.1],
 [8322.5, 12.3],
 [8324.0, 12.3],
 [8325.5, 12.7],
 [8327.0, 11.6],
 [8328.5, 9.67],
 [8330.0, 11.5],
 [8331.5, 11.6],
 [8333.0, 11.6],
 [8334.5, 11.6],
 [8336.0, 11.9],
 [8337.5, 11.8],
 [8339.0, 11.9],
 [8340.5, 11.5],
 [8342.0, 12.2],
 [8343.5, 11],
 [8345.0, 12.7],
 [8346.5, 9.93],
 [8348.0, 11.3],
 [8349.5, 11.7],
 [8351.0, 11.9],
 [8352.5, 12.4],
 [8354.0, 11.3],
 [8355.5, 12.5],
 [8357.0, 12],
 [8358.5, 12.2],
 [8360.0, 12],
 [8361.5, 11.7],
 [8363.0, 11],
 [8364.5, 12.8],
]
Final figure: 0.00 mag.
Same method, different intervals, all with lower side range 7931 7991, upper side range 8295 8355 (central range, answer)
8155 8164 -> -0.04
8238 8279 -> -0.04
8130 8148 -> -0.01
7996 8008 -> 0.02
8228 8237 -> -0.04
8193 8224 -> 0.02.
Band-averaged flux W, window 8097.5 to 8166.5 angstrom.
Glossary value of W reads 12.2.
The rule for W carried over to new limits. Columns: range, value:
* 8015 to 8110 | 12.2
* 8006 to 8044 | 12.3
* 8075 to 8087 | 12.1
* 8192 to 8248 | 11.9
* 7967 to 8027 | 12.3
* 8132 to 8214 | 12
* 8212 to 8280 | 12.2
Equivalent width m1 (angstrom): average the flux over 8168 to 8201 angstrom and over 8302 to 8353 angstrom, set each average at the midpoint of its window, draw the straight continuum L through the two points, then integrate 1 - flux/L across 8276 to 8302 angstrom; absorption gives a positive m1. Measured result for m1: -0.4 angstrom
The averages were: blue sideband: 11.8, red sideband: 11.8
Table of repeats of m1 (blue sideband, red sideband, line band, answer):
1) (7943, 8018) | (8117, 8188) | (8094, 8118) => 0.3 angstrom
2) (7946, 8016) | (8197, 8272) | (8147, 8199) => 0.5 angstrom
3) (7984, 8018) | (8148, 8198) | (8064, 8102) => 0.2 angstrom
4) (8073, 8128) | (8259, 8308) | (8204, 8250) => 0.3 angstrom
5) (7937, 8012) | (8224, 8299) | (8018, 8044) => 0.0 angstrom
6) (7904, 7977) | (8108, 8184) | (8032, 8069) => 0.1 angstrom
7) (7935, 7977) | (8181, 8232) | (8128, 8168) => -1.2 angstrom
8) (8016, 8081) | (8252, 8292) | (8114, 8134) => 0.0 angstrom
